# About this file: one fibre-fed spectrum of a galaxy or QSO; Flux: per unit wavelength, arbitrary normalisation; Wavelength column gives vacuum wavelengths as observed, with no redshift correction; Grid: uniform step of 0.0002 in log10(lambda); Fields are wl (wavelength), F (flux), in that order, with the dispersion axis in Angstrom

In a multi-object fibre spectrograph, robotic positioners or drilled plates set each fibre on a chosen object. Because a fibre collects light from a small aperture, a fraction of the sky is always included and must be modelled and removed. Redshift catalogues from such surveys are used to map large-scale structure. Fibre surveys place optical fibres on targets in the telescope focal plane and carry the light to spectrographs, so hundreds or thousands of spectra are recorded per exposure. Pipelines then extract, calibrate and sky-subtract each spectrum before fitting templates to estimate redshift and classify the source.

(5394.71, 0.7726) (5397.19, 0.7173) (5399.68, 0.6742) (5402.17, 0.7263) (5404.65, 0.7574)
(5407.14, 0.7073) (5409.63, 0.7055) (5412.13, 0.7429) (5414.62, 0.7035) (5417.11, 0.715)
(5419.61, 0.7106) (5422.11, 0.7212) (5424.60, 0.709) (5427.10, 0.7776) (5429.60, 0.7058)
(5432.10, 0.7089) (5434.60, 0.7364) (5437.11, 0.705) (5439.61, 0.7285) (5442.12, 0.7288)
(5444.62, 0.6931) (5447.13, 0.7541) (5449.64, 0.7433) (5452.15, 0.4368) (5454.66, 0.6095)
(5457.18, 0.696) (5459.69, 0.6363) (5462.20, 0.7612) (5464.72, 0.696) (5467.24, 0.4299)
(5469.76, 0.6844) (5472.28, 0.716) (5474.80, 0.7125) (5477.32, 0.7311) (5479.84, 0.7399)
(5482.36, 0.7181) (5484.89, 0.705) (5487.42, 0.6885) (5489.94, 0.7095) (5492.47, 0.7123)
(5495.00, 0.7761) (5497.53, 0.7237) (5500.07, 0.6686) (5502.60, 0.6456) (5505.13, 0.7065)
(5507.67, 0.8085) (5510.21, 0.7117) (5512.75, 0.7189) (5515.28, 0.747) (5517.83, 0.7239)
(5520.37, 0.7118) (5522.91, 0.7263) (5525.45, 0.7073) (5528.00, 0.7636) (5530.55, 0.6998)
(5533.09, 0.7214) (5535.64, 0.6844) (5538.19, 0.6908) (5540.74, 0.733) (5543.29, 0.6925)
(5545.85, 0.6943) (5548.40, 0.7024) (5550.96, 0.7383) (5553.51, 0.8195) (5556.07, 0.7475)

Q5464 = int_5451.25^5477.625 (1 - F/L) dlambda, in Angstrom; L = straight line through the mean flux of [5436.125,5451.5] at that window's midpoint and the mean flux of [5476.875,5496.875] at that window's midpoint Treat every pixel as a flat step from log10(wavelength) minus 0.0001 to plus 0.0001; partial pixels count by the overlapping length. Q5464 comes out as 2.7 Angstrom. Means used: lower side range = 0.715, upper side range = 0.722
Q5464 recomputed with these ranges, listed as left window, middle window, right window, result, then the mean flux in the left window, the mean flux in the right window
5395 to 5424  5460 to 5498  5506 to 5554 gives 1.2 Angstrom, 0.718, 0.724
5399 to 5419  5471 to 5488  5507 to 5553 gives 0.1 Angstrom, 0.718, 0.721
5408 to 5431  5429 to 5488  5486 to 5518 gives 2.8 Angstrom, 0.721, 0.718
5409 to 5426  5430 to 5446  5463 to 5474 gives -0.7 Angstrom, 0.716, 0.64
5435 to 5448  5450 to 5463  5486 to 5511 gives 1.6 Angstrom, 0.722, 0.715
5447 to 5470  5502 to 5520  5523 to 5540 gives -0.9 Angstrom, 0.637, 0.713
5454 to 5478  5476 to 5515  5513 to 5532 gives -1.2 Angstrom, 0.667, 0.726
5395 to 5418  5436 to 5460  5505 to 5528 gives 1.6 Angstrom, 0.719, 0.732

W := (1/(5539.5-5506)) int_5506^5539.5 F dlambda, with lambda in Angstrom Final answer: 0.724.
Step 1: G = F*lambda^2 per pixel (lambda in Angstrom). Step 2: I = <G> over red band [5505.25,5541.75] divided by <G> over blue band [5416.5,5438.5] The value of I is 1.0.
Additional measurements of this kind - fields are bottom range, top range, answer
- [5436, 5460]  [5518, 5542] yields 1.09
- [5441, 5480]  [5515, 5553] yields 1.10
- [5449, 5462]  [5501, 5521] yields 1.17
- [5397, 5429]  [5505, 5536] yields 1.05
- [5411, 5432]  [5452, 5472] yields 0.89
